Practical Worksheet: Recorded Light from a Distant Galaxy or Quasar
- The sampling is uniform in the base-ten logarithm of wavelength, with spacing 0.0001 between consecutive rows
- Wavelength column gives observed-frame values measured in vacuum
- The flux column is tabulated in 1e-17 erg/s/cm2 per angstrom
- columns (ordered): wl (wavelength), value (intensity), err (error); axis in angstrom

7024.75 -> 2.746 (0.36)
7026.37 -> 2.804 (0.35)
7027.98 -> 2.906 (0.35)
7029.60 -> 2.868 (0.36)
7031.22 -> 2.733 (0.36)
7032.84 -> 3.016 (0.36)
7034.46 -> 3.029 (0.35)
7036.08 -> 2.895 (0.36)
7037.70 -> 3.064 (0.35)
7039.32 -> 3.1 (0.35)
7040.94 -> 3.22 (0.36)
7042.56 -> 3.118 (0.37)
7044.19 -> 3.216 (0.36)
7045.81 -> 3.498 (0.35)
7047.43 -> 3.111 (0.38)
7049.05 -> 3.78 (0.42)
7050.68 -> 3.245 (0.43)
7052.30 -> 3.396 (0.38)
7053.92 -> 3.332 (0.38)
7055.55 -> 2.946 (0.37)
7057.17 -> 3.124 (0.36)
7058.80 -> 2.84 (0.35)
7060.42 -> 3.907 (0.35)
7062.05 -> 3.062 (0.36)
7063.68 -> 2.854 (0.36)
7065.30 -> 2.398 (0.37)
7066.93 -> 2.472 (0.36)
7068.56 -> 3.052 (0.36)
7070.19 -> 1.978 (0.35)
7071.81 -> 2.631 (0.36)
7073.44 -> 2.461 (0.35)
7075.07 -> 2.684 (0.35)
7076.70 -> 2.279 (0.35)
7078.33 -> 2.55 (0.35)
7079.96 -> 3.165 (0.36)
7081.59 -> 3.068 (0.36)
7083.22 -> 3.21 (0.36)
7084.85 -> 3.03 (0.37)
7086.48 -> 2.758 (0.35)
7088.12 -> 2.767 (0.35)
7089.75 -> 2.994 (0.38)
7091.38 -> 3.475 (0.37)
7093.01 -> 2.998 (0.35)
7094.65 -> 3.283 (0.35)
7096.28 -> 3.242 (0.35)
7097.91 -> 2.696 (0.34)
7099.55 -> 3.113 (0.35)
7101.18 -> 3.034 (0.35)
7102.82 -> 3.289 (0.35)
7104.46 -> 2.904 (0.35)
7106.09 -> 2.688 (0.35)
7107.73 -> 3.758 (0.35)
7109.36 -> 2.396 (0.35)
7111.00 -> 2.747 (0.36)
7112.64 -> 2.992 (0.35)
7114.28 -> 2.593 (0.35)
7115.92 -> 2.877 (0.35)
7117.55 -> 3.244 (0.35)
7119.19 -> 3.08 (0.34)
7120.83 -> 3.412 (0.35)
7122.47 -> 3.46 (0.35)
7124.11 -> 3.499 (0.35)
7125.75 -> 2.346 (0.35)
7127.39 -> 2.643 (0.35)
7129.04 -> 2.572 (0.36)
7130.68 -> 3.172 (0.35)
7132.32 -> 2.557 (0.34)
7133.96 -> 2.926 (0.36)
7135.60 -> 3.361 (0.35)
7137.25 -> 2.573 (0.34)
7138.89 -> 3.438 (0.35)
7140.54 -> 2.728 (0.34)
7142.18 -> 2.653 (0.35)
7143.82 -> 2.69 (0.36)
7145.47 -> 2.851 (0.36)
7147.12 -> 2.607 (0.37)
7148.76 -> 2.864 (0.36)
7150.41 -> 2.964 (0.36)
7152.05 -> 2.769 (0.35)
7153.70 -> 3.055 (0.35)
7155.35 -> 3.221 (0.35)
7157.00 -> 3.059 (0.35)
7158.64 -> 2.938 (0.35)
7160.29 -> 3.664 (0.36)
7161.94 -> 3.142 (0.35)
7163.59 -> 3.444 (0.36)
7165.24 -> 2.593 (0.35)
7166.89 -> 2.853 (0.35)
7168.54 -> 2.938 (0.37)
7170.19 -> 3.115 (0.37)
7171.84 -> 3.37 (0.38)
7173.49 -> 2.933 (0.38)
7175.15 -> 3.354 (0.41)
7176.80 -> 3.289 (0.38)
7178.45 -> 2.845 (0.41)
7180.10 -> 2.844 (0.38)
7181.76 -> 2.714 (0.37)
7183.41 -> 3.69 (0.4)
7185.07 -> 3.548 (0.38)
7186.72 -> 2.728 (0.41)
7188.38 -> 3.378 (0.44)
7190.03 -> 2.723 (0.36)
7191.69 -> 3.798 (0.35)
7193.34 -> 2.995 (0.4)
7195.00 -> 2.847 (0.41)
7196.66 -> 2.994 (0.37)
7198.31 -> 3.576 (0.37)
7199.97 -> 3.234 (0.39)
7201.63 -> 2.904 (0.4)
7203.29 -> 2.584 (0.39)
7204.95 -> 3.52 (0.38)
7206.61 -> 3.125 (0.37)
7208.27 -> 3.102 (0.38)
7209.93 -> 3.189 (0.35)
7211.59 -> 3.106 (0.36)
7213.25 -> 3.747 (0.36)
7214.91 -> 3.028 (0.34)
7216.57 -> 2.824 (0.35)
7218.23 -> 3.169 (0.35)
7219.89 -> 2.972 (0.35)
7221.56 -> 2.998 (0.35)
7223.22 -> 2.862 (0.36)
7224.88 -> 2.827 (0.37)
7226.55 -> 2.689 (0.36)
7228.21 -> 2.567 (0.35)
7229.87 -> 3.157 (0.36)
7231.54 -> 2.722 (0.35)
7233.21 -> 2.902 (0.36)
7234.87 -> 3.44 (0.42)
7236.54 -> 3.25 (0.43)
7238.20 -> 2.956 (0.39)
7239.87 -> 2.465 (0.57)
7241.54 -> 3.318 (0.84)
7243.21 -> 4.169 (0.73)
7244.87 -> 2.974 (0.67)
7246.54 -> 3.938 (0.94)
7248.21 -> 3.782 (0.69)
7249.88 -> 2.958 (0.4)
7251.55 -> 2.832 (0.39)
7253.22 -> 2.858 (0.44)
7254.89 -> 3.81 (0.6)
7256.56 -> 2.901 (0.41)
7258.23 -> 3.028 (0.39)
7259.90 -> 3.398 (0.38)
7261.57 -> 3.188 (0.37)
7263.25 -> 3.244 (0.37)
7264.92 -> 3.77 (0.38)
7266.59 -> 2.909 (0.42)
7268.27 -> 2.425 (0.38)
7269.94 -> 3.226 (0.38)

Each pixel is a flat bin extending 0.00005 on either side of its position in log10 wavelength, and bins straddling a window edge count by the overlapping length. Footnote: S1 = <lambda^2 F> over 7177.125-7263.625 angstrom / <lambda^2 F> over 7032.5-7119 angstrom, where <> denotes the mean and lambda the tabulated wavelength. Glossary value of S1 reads 1.1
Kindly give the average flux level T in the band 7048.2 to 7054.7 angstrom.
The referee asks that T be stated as 3.44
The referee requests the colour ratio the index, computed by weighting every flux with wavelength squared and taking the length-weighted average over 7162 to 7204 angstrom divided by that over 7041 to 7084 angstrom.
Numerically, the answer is 1.07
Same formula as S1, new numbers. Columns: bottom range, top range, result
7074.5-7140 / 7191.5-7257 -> 1.09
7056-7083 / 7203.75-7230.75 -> 1.14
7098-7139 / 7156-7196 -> 1.07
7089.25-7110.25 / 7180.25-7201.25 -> 1.06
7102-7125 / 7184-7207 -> 1.05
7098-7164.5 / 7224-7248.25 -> 1.08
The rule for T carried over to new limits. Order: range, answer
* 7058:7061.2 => 3.38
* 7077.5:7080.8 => 2.86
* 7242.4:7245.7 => 3.58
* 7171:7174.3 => 3.15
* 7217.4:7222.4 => 3.05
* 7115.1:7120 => 3.07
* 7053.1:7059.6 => 3.06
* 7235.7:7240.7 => 2.89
